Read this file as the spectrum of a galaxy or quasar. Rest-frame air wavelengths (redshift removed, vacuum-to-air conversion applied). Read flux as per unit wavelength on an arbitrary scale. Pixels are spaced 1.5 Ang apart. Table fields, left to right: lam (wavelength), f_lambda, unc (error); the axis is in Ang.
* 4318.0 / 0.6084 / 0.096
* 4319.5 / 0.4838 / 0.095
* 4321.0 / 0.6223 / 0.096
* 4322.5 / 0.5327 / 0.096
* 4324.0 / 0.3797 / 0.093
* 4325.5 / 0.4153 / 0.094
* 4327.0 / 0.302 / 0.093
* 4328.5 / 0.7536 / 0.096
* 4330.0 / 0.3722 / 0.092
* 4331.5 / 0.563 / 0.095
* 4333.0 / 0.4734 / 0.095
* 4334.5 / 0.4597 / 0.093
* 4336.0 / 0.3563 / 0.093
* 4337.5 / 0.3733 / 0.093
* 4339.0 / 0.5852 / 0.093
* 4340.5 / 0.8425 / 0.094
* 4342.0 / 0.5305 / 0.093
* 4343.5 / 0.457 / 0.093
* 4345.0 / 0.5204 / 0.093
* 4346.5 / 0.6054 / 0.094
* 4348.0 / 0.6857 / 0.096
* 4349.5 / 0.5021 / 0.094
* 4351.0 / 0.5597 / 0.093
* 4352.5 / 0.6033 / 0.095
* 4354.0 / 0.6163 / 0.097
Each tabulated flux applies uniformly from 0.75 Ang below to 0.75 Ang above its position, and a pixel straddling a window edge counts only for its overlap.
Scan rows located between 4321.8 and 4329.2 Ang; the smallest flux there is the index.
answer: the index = 0.302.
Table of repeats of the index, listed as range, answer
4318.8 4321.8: 0.4838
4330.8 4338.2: 0.3563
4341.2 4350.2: 0.457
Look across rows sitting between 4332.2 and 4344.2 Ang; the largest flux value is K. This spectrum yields 0.8425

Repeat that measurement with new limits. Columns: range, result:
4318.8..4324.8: 0.6223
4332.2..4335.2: 0.4734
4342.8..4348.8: 0.6857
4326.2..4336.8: 0.7536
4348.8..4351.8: 0.5597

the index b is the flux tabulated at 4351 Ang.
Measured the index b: 0.5597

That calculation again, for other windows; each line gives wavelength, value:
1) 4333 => 0.4734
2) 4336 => 0.3563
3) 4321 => 0.6223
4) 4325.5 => 0.4153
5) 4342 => 0.5305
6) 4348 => 0.6857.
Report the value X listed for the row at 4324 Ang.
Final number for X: 0.3797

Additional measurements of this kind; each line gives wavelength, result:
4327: 0.302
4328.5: 0.7536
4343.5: 0.457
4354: 0.6163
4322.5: 0.5327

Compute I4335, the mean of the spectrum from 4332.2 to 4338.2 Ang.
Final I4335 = 0.417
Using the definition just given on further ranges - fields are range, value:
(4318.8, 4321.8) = 0.554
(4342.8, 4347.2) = 0.528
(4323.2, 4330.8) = 0.446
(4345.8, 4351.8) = 0.588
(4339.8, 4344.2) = 0.609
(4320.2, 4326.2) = 0.488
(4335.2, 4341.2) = 0.536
